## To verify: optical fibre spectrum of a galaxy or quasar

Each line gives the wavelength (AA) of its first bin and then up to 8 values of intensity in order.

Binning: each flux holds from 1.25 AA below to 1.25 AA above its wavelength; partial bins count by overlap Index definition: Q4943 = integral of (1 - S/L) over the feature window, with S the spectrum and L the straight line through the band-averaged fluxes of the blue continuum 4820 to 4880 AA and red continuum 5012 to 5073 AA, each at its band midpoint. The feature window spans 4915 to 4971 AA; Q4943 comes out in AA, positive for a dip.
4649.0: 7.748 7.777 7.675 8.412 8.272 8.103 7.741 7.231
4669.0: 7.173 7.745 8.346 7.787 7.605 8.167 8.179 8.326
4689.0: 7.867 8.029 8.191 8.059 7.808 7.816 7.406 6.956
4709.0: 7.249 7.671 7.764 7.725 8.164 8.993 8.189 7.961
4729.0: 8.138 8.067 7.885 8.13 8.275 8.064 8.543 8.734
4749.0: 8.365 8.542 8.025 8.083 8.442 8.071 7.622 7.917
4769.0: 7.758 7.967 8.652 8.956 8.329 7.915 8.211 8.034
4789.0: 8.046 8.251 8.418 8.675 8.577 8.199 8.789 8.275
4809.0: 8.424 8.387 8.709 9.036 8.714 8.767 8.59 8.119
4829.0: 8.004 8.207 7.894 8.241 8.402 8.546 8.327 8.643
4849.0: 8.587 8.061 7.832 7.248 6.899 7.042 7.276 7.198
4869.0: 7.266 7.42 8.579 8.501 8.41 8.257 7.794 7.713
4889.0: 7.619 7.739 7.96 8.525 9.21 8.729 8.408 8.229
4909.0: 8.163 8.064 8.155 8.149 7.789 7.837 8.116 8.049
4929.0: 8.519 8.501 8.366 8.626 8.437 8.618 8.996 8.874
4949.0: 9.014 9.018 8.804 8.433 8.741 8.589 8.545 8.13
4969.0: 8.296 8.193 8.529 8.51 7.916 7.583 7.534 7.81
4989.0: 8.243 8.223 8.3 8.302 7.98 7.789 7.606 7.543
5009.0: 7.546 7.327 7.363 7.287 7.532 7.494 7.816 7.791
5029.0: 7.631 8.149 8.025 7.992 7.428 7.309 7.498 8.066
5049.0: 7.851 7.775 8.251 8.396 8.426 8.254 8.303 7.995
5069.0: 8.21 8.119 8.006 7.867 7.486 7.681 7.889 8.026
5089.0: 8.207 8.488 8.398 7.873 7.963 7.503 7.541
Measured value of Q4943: -3.8 AA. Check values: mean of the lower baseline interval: 8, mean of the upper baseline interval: 7.87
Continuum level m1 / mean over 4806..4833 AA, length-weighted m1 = 8.48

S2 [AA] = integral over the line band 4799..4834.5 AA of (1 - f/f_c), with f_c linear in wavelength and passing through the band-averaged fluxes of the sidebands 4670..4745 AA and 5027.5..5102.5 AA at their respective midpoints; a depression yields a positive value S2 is -2.17 AA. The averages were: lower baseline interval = 7.97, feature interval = 8.45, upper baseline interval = 7.97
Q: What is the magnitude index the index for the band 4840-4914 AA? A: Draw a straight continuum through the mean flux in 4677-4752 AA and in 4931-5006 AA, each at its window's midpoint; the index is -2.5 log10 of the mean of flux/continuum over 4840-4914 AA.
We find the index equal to 0.03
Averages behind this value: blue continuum 8.02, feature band 8.01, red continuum 8.34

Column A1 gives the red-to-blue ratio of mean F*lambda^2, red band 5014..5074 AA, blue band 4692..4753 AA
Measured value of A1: 1.1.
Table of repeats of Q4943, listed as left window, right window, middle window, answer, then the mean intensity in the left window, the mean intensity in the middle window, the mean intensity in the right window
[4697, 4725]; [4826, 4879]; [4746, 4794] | -2.15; 7.8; 8.2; 7.93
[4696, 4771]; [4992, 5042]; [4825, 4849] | -1.15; 8.01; 8.28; 7.72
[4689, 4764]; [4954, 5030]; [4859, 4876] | 1.13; 8.04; 7.47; 7.97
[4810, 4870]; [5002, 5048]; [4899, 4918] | -0.97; 8.09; 8.33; 7.64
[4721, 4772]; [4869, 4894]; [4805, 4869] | -0.71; 8.17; 8.12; 7.96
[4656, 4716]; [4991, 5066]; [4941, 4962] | -2.59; 7.82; 8.8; 7.84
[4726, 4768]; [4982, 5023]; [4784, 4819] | -1.61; 8.17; 8.45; 7.74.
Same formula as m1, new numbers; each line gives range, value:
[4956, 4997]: 8.22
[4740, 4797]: 8.24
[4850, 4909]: 7.92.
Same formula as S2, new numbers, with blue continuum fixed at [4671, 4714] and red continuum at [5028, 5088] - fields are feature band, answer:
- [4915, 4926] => -0.1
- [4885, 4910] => -1.0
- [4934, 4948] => -1.4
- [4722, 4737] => -0.5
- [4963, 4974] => -0.5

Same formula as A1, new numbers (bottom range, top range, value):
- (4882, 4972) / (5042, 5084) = 1.01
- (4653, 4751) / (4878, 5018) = 1.14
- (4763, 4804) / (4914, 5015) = 1.07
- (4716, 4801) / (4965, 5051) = 1.06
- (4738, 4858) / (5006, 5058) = 1.02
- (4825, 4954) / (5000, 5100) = 1.03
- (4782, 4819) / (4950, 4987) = 1.06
